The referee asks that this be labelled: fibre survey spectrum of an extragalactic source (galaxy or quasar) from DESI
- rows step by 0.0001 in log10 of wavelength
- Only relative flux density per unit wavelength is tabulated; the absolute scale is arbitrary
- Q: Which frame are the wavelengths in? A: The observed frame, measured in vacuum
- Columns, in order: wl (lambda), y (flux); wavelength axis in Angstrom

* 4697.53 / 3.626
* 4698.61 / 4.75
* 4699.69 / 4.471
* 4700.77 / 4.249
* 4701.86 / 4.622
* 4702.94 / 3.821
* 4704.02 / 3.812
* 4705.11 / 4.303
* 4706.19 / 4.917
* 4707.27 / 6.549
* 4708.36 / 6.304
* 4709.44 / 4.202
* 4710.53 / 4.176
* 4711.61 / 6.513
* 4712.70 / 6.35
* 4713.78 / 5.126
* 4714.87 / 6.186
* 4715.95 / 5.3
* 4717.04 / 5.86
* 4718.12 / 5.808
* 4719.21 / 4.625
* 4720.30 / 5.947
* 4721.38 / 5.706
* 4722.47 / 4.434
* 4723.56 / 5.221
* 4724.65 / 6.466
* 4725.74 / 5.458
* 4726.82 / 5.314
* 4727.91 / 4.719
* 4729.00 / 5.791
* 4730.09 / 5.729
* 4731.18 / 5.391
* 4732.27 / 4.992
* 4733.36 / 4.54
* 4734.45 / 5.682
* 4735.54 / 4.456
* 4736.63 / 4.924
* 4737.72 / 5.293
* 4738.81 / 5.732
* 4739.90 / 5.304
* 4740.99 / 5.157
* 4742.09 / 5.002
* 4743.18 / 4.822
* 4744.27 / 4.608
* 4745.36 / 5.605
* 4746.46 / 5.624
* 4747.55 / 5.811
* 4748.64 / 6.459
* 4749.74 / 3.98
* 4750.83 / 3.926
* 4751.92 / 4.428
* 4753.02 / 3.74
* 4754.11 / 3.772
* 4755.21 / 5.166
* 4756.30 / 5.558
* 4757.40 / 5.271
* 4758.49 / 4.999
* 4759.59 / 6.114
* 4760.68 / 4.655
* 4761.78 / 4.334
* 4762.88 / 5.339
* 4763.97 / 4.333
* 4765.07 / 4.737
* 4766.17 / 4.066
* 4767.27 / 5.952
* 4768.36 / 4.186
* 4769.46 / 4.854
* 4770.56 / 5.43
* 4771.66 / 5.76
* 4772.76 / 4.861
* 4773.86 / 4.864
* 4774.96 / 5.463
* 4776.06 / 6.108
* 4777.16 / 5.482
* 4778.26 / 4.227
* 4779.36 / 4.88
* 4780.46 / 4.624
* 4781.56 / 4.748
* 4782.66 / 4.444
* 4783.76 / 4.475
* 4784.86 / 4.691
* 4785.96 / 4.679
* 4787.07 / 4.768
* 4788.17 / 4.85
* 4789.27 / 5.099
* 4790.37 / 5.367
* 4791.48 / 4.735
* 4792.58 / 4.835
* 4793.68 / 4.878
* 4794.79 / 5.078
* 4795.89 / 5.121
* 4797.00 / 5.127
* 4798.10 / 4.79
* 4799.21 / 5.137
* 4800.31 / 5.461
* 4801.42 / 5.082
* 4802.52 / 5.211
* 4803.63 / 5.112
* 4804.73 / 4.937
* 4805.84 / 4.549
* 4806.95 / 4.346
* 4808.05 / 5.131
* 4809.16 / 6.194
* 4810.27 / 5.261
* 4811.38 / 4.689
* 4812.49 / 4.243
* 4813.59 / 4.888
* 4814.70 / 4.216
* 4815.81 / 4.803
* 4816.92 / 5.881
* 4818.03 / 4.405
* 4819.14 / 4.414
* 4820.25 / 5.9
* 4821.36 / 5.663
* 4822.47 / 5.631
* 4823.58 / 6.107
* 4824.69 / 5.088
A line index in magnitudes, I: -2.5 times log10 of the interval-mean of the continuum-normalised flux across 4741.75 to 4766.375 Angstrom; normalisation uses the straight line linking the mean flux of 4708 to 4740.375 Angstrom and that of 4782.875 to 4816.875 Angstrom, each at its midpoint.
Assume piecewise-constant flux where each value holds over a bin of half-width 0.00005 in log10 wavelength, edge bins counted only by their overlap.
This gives 0.07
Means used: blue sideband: 5.38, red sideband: 4.93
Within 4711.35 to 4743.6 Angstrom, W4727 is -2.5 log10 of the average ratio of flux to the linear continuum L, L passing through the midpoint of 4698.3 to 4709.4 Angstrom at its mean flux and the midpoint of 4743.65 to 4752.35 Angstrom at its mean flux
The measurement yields -0.099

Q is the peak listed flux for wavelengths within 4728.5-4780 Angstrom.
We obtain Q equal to 6.459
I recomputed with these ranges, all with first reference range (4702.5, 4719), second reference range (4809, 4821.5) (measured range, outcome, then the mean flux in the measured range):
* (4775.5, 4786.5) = 0.05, 4.84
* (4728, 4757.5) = 0.03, 5.06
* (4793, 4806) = 0.00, 5.05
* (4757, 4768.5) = 0.04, 4.93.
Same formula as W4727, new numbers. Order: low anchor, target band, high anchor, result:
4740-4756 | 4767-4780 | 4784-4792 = -0.06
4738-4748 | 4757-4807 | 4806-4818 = 0.03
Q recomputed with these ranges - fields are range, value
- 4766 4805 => 6.108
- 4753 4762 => 6.114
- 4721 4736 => 6.466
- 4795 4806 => 5.461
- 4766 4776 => 5.952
